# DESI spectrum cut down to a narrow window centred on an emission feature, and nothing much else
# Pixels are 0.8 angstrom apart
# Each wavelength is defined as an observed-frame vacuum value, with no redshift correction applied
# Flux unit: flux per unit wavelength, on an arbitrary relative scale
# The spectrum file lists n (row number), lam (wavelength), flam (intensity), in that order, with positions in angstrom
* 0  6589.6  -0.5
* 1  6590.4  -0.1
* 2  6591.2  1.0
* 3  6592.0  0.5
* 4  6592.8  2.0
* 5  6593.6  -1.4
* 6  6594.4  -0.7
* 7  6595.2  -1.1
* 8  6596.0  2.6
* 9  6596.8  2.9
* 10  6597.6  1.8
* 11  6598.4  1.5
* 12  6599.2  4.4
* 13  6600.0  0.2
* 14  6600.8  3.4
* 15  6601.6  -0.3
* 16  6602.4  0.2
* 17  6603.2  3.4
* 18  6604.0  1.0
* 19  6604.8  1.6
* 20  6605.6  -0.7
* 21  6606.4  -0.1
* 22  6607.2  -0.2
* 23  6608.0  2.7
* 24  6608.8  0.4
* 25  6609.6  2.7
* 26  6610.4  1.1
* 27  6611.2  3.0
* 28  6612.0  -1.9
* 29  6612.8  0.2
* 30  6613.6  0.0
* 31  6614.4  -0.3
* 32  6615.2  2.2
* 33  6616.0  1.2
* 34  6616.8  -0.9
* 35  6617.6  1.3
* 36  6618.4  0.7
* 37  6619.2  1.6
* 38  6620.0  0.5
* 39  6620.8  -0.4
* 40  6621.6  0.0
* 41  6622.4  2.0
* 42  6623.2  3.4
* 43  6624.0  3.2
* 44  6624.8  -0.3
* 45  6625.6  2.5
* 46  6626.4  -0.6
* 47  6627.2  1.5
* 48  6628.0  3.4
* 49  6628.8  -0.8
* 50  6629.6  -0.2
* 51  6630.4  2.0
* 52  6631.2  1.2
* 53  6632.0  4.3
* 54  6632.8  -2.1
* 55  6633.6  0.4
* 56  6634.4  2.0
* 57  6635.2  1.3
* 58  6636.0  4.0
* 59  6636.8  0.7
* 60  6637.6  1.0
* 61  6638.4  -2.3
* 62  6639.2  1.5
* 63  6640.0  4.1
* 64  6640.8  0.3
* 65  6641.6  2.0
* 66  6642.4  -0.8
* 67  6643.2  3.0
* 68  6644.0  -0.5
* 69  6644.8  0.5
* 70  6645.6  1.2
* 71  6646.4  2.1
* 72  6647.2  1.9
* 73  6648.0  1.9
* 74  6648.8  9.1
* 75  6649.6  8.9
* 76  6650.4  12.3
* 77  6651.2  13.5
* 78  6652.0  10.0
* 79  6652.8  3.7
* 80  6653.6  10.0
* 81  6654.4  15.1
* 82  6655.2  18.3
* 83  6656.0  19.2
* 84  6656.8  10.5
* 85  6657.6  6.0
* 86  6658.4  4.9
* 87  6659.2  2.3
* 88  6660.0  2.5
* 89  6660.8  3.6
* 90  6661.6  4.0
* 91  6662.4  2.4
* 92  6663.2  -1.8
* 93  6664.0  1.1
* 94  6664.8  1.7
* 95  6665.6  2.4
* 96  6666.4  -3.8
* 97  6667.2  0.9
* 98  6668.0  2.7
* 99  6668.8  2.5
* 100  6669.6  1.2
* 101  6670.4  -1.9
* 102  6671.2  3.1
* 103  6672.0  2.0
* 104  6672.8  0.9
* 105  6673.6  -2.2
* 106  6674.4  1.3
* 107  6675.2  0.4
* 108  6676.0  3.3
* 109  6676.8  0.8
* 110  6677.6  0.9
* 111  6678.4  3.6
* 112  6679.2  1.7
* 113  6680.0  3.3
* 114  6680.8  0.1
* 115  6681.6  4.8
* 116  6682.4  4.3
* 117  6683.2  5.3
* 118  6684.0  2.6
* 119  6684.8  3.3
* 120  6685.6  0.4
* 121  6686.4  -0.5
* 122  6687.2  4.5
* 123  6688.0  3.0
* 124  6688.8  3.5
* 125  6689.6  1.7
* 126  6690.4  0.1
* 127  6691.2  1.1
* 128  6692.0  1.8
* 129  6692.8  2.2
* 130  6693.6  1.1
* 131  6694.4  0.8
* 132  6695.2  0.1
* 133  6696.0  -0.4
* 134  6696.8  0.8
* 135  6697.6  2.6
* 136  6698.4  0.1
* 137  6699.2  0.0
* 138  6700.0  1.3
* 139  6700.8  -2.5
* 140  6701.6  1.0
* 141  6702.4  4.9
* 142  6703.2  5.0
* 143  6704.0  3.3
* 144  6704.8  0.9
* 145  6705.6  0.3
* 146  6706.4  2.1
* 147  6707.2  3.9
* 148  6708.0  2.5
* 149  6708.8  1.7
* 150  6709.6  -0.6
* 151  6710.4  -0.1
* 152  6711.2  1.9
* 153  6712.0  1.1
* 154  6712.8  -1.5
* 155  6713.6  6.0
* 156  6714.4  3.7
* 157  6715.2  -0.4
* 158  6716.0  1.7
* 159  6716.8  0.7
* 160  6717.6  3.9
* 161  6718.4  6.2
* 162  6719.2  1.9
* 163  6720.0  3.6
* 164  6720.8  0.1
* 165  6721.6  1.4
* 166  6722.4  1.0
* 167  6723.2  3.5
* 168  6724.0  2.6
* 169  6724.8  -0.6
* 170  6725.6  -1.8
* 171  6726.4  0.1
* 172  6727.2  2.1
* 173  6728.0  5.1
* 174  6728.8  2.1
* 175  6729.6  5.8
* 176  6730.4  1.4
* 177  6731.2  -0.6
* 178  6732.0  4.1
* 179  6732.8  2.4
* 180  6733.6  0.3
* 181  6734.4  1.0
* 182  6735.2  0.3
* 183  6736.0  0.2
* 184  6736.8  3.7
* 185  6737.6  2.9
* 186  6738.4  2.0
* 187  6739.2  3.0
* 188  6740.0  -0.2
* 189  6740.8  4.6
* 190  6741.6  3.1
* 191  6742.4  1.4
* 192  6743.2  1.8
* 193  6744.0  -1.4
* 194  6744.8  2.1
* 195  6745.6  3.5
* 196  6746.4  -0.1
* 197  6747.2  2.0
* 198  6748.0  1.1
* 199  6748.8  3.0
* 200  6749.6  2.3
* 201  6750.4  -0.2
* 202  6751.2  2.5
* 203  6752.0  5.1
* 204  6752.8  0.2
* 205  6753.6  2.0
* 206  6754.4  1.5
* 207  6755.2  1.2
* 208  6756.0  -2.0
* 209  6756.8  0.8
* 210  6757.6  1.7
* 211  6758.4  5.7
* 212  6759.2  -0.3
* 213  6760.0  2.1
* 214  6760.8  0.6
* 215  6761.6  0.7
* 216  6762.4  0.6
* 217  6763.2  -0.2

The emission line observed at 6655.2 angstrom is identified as [O II] 3727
